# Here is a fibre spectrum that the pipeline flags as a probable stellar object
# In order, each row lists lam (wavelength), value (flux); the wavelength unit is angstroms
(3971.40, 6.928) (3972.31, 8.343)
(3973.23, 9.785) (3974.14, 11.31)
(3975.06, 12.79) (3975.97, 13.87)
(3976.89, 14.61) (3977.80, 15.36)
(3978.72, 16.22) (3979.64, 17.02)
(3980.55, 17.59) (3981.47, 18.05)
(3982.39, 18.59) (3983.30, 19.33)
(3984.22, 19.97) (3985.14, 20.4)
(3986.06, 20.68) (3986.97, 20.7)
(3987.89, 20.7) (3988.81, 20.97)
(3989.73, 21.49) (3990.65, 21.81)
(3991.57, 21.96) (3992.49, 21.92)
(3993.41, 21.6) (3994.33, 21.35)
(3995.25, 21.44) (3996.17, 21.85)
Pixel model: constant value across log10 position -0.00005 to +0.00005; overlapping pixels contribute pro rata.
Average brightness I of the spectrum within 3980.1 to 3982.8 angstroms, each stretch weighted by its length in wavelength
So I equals 18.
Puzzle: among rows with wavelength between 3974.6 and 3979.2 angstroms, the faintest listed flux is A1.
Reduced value 12.79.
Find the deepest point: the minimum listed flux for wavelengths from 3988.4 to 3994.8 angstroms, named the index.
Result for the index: 20.97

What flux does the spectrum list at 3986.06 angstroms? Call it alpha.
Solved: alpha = 20.68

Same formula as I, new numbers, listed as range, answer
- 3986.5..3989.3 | 20.8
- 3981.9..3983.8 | 19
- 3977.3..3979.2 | 15.8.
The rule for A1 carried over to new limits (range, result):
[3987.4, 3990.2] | 20.7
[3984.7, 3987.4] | 20.4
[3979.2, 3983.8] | 17.02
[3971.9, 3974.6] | 8.343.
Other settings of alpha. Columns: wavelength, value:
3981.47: 18.05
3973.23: 9.785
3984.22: 19.97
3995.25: 21.44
